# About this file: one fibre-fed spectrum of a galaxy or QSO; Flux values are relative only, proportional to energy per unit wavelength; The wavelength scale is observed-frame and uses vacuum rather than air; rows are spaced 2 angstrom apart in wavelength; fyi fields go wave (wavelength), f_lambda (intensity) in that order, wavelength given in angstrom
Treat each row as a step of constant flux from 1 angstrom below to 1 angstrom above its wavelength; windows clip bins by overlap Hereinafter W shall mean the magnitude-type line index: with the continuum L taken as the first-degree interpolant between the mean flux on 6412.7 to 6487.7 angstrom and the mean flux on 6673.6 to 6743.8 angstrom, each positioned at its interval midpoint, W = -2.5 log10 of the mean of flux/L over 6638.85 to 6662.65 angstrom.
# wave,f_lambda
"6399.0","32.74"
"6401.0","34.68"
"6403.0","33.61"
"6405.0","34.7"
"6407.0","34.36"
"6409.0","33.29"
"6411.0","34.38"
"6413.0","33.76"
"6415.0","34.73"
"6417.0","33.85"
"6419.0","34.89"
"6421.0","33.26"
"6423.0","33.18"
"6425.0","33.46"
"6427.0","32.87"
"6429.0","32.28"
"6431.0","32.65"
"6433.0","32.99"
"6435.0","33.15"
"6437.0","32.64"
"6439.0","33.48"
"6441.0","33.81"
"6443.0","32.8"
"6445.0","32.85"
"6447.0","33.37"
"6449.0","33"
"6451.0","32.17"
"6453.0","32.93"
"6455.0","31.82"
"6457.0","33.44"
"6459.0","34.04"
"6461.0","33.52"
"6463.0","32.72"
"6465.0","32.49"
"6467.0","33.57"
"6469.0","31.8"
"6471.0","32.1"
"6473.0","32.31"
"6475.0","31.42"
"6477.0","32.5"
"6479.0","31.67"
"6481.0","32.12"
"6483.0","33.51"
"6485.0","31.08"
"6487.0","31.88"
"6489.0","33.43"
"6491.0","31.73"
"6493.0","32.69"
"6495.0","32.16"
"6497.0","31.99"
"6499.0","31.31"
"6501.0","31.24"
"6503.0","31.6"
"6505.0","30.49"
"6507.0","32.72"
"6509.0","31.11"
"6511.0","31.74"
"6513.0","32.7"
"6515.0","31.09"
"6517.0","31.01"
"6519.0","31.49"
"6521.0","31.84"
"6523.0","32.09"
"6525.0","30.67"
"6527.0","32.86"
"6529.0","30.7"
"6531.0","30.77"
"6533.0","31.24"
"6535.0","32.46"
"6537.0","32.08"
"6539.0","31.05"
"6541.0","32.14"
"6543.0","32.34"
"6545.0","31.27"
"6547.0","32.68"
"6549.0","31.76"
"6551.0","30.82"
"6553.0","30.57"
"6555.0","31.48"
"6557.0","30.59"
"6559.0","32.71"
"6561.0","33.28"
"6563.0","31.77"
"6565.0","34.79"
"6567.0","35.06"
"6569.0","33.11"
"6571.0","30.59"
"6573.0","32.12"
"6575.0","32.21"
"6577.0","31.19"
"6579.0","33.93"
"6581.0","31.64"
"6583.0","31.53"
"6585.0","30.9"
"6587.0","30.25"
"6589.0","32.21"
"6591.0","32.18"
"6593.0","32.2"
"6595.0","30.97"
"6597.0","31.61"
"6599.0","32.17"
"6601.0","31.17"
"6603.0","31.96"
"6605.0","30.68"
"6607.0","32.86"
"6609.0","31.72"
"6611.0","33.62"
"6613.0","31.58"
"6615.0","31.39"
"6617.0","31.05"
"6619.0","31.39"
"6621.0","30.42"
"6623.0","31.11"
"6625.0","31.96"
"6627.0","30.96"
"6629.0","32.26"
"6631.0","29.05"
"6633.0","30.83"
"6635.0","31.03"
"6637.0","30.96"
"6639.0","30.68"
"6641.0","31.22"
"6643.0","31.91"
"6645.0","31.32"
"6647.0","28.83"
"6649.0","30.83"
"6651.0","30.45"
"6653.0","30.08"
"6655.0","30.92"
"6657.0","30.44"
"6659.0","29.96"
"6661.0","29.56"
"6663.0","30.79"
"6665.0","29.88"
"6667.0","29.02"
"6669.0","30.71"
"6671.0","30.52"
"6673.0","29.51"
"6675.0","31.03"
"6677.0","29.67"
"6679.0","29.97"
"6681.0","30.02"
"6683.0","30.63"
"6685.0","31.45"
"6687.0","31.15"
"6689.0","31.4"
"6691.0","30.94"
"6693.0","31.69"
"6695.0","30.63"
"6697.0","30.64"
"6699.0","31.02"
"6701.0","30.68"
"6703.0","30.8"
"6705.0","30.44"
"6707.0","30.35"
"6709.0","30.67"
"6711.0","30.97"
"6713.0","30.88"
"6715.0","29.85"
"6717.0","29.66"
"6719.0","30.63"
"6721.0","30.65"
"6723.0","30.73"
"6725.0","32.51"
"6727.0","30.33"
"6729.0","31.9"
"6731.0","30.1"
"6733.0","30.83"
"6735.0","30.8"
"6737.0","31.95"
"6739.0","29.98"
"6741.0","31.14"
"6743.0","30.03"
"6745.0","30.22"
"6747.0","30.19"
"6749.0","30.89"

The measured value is 0.02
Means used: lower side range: 32.9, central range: 30.5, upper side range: 30.7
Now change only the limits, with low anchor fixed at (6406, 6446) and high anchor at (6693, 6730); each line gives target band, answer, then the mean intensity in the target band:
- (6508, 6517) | 0.04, 31.6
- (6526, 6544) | 0.02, 31.7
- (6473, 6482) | 0.03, 32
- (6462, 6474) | 0.02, 32.5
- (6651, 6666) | 0.04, 30.2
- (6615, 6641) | 0.02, 31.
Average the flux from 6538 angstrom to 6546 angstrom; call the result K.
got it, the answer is 31.7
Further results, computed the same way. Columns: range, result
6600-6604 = 31.6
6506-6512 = 31.9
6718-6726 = 31.1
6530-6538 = 31.6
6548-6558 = 31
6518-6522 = 31.7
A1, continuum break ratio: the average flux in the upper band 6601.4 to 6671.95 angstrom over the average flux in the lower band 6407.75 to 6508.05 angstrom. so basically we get 0.9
